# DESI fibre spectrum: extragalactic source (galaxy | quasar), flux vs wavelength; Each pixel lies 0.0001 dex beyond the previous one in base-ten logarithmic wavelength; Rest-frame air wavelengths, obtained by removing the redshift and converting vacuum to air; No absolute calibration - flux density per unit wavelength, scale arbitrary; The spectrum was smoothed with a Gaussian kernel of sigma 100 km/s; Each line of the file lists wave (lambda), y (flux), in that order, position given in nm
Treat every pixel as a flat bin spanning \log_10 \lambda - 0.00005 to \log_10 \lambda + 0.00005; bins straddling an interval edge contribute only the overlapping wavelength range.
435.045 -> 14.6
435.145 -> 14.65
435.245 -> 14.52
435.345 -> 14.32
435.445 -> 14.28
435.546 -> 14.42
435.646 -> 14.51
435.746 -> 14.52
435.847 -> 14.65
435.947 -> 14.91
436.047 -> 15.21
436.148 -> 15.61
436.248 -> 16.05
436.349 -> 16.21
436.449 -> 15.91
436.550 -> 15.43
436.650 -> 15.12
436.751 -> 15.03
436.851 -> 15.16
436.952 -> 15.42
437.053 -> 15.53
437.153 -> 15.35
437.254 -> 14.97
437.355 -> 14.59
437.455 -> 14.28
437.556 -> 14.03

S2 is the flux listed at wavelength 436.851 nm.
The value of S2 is 15.16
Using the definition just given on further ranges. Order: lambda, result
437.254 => 14.97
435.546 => 14.42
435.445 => 14.28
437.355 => 14.59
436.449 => 15.91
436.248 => 16.05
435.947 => 14.91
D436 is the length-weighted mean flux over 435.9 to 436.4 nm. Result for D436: 15.6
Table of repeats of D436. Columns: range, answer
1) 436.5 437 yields 15.2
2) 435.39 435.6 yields 14.3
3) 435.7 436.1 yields 14.8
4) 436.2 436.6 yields 15.9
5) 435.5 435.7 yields 14.5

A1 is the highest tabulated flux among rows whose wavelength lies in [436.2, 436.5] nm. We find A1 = 16.21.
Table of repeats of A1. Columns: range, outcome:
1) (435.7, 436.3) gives 16.05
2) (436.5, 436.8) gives 15.43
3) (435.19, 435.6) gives 14.52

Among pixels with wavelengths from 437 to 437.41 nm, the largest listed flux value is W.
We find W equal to 15.53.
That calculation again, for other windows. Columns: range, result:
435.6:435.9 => 14.65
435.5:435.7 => 14.51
